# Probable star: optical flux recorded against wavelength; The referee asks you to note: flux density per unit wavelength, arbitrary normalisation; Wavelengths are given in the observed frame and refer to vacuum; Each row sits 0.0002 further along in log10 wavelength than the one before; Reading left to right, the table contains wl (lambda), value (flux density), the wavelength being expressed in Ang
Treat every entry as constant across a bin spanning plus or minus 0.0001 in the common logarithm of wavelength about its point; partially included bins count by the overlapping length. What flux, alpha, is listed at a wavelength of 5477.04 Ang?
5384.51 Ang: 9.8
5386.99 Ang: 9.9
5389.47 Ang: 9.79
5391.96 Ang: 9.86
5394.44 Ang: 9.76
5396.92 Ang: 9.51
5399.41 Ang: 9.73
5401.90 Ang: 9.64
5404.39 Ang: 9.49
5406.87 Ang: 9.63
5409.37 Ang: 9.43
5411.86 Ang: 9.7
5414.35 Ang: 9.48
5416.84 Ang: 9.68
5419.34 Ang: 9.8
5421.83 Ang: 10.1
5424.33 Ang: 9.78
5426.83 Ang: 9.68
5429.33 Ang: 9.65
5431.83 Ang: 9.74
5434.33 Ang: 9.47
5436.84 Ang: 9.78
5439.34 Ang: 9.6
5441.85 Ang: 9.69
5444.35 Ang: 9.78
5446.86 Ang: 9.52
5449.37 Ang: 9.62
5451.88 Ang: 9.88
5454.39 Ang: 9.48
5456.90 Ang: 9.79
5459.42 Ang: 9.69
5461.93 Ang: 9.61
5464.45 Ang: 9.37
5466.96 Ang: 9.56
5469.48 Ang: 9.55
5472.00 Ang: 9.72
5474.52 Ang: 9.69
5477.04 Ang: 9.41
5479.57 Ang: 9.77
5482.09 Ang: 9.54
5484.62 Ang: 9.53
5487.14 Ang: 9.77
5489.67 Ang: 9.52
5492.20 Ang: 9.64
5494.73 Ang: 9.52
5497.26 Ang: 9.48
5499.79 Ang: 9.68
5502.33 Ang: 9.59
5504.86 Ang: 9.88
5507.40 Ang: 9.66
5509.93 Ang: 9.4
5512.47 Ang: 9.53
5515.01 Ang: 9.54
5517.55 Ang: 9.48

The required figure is 9.41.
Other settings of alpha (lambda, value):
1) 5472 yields 9.72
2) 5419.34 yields 9.8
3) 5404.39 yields 9.49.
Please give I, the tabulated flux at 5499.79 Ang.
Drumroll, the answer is 9.68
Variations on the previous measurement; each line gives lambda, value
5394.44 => 9.76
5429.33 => 9.65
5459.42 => 9.69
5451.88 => 9.88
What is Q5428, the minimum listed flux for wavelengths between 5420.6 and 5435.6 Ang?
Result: 9.47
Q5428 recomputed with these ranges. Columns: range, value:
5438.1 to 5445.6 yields 9.6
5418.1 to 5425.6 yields 9.78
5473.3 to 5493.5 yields 9.41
